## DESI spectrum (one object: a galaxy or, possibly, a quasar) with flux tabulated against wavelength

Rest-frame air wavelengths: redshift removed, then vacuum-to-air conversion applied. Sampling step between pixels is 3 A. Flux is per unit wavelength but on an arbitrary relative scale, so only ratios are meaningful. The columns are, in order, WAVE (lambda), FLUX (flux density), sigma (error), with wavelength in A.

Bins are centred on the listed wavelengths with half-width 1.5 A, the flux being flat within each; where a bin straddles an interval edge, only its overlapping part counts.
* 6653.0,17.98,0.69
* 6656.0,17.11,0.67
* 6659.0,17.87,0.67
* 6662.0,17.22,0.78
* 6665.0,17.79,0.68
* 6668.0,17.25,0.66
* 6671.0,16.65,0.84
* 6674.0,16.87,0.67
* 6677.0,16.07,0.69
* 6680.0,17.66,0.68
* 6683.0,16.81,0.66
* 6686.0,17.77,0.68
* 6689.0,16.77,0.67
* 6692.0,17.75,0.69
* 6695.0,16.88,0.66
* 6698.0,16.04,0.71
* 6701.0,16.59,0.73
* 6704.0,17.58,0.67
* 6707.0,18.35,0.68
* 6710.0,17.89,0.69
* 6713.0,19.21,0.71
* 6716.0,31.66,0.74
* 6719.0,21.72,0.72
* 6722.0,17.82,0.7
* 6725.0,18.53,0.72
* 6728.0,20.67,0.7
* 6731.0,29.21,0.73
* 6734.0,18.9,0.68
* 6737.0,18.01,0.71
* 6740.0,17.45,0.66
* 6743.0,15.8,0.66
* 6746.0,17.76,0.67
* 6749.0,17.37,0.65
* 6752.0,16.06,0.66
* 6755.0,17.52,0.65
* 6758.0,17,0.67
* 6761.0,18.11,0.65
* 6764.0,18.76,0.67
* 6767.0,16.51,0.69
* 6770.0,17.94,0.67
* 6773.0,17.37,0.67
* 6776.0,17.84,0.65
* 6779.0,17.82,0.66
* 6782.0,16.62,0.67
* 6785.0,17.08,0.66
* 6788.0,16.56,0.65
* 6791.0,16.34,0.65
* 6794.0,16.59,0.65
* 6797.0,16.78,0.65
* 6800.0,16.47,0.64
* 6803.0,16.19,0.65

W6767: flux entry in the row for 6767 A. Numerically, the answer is 16.51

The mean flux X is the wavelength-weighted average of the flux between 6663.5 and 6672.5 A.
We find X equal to 17.2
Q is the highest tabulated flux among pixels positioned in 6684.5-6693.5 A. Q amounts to 17.77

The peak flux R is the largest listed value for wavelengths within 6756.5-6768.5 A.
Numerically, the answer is 18.76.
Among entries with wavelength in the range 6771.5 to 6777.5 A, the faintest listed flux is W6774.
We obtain 17.37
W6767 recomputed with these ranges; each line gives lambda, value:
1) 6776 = 17.84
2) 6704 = 17.58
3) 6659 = 17.87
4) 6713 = 19.21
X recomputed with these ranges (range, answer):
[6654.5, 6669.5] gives 17.4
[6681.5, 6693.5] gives 17.3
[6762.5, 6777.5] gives 17.7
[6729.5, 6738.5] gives 22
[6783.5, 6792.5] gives 16.7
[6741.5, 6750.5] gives 17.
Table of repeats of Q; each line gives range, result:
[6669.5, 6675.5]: 16.87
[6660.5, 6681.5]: 17.79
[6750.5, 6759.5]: 17.52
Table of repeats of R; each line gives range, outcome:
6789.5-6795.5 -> 16.59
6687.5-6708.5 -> 18.35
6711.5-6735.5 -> 31.66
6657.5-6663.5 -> 17.87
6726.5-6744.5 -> 29.21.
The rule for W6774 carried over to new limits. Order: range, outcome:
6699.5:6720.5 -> 16.59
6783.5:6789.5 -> 16.56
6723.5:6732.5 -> 18.53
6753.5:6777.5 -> 16.51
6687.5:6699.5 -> 16.04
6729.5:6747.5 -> 15.8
